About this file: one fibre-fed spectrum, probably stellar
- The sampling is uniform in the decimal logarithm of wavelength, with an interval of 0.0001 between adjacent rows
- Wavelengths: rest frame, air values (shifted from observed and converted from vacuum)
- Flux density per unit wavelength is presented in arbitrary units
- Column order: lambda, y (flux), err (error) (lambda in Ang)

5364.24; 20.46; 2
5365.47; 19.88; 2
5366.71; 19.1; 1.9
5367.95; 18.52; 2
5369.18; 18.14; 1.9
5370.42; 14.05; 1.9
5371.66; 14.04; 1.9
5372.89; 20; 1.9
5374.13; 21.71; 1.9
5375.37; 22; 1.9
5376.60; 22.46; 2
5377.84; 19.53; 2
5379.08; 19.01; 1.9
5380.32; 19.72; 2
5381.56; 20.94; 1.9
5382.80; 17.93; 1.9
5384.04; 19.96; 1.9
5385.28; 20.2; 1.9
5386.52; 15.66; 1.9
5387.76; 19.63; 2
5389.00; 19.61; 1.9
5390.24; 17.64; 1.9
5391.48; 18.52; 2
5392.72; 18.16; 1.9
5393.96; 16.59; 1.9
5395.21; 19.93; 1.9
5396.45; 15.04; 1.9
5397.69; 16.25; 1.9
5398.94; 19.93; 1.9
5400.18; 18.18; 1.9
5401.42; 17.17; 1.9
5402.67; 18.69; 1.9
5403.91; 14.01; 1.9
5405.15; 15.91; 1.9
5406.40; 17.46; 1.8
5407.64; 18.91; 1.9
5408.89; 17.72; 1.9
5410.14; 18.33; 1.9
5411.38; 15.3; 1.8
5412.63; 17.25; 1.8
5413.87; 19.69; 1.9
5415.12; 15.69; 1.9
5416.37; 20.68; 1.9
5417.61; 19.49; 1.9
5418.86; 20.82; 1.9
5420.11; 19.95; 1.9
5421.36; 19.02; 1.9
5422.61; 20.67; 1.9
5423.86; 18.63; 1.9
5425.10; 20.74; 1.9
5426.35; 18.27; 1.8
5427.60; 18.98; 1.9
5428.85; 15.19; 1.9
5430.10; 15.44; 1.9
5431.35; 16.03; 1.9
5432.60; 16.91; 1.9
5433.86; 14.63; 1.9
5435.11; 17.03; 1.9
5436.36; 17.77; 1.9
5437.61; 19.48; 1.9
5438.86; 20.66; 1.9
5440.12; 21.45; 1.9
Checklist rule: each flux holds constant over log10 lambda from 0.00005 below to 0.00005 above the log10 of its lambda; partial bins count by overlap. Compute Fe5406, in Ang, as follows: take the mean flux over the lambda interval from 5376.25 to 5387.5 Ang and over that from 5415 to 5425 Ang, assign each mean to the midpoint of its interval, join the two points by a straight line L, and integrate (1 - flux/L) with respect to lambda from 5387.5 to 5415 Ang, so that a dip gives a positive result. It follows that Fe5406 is 2.6 Ang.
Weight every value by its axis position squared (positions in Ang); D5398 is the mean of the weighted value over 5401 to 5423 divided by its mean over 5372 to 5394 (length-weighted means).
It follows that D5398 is 0.94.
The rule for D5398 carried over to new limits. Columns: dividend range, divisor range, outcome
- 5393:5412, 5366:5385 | 0.91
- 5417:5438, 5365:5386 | 0.96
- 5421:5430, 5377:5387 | 0.98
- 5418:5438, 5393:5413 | 1.06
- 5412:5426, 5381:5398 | 1.07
